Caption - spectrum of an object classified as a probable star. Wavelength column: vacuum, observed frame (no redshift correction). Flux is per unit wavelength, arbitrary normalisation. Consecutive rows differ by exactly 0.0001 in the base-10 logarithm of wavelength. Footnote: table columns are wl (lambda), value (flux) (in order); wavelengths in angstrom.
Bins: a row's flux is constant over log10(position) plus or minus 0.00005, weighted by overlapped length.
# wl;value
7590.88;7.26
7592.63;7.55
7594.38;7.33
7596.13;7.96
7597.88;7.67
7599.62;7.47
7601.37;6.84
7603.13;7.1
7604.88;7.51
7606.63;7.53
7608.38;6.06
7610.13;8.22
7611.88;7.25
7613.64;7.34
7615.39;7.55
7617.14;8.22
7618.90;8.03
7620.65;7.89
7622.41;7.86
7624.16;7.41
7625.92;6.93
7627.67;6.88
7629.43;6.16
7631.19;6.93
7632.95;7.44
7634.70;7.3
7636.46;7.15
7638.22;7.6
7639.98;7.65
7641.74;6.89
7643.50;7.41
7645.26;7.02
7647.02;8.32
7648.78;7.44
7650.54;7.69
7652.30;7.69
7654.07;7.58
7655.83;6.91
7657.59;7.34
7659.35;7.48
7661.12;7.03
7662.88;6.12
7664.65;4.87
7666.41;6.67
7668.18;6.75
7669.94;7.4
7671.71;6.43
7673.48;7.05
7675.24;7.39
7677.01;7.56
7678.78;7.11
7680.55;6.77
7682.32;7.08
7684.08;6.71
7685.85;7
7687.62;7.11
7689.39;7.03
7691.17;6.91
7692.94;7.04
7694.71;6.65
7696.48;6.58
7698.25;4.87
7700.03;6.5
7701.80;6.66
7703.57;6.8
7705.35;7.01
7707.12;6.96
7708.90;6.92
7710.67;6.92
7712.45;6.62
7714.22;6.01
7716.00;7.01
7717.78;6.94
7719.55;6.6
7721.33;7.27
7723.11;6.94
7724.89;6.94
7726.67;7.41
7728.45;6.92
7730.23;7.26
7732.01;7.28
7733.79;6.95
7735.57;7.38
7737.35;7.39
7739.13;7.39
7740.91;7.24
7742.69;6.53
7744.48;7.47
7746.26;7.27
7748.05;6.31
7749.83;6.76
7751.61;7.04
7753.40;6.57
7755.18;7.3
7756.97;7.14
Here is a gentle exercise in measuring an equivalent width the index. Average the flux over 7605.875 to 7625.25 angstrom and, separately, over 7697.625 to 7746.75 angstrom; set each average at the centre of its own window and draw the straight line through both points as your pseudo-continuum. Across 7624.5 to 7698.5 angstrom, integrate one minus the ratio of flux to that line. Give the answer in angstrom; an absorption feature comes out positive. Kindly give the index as 2.76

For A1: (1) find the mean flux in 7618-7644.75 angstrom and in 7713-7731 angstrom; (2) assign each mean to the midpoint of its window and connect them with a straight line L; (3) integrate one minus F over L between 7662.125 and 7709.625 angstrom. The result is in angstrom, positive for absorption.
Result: 2.2 angstrom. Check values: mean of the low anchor 7.3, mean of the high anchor 6.92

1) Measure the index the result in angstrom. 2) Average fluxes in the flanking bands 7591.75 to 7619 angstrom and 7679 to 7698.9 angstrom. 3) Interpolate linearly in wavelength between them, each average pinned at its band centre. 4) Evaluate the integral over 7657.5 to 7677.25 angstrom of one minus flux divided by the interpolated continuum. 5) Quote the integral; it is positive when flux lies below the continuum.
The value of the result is 0.4 angstrom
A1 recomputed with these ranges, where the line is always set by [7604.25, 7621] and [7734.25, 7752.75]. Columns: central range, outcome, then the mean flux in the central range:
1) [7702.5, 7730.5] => 1.1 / 6.9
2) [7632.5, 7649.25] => 0.1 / 7.42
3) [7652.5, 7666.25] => 1.1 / 6.8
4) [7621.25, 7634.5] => 0.7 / 7.12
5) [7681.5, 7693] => 0.5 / 6.98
